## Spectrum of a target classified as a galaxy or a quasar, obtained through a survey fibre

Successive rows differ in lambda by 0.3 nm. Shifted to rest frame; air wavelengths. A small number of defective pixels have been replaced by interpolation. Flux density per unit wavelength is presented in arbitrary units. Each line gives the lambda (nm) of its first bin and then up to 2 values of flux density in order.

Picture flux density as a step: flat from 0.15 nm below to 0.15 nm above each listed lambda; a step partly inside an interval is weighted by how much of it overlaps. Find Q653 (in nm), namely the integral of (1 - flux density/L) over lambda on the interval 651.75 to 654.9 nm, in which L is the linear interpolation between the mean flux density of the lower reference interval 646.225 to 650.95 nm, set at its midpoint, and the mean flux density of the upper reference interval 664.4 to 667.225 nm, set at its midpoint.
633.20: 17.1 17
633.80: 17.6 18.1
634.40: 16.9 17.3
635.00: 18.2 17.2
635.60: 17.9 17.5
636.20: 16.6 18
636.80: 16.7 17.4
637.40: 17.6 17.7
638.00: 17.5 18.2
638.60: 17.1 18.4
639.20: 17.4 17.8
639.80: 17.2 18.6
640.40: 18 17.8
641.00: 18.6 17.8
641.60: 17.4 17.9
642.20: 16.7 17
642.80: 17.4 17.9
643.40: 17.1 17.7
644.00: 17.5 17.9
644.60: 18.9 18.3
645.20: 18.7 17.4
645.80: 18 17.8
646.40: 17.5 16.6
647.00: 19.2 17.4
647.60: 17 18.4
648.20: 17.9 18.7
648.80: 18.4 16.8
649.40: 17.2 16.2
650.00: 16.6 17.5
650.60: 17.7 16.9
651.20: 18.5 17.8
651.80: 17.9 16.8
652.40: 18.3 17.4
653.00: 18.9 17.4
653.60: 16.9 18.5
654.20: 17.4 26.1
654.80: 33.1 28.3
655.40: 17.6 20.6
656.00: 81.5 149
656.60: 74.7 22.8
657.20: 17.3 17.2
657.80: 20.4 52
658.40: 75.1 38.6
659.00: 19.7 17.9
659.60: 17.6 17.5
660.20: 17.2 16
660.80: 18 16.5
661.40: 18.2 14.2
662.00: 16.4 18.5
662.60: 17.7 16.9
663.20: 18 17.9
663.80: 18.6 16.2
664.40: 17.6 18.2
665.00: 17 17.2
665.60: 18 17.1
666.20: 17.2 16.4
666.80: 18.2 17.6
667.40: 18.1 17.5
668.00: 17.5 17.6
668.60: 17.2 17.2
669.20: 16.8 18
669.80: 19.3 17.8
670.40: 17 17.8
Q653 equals -0.40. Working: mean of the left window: 17.5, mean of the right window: 17.4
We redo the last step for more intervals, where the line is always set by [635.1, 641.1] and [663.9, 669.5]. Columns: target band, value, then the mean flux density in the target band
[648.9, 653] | 0.03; 17.4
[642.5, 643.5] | 0.01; 17.4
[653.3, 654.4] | -0.03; 18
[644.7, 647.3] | -0.05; 17.9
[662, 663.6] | -0.02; 17.7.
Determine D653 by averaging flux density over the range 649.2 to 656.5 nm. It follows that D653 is 27.5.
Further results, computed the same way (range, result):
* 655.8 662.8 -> 33.4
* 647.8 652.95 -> 17.6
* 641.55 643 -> 17.3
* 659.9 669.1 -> 17.3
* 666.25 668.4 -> 17.5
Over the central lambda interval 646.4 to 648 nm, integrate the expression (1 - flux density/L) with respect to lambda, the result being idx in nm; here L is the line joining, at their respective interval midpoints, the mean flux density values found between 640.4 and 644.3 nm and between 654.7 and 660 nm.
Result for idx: 0.47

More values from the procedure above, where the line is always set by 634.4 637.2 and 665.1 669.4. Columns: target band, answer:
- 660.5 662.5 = 0.06 nm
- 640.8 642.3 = -0.03 nm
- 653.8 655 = -0.47 nm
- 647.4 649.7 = -0.03 nm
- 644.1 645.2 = -0.06 nm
